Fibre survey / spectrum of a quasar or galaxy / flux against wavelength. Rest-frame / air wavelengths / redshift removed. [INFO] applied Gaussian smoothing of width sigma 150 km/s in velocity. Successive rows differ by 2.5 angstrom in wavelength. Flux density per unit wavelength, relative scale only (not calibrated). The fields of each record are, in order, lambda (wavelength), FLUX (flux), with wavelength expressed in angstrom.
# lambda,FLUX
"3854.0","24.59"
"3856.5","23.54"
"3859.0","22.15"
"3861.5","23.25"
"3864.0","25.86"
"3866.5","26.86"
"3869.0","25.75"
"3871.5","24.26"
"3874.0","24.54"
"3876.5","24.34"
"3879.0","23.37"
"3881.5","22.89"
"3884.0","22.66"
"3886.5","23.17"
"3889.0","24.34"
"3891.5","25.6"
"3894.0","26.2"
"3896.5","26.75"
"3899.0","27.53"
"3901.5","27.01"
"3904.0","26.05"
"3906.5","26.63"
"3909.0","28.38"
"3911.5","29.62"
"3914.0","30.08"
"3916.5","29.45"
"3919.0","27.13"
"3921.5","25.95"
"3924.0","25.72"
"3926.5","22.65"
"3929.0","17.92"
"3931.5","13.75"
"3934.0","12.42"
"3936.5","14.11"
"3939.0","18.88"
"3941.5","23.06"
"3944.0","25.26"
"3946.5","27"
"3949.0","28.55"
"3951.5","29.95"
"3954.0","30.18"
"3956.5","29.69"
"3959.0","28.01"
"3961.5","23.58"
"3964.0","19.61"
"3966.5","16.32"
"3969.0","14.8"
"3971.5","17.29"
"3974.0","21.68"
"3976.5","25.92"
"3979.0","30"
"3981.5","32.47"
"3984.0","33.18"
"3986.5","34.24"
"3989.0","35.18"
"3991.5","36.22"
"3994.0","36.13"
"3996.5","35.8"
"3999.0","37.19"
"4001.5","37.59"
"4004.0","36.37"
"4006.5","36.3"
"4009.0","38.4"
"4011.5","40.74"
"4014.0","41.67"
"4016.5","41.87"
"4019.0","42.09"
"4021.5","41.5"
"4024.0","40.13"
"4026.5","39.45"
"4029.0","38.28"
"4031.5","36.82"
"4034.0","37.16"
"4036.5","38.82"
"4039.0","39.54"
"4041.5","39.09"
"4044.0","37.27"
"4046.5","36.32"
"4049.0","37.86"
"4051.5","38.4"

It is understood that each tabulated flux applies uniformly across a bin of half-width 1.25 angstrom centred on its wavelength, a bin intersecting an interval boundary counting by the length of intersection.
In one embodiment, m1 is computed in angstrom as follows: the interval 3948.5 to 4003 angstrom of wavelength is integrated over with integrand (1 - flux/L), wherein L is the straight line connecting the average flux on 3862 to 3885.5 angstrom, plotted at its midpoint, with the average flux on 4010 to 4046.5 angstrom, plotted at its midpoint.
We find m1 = 9.0 angstrom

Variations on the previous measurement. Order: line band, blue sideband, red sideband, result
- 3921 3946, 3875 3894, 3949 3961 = 6.8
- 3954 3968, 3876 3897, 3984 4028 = 3.8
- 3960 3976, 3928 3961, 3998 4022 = 5.3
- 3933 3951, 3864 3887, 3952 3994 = 3.1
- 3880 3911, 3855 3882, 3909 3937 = -2.6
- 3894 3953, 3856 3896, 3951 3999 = 3.5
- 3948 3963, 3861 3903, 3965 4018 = 0.9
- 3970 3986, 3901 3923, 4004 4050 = 3.5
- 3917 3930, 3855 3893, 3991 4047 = 2.1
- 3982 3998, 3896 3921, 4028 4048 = -0.4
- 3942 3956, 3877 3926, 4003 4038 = 1.5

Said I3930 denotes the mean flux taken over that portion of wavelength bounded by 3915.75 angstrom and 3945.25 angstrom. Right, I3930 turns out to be 21.2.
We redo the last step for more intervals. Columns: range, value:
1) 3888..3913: 26.9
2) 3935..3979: 23.3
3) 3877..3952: 24.3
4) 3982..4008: 35.7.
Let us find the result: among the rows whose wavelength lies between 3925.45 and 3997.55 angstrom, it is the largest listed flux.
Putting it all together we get 36.22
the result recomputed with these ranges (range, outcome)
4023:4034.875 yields 40.13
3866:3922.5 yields 30.08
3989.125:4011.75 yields 40.74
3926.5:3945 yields 25.26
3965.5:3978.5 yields 25.92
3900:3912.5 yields 29.62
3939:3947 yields 27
